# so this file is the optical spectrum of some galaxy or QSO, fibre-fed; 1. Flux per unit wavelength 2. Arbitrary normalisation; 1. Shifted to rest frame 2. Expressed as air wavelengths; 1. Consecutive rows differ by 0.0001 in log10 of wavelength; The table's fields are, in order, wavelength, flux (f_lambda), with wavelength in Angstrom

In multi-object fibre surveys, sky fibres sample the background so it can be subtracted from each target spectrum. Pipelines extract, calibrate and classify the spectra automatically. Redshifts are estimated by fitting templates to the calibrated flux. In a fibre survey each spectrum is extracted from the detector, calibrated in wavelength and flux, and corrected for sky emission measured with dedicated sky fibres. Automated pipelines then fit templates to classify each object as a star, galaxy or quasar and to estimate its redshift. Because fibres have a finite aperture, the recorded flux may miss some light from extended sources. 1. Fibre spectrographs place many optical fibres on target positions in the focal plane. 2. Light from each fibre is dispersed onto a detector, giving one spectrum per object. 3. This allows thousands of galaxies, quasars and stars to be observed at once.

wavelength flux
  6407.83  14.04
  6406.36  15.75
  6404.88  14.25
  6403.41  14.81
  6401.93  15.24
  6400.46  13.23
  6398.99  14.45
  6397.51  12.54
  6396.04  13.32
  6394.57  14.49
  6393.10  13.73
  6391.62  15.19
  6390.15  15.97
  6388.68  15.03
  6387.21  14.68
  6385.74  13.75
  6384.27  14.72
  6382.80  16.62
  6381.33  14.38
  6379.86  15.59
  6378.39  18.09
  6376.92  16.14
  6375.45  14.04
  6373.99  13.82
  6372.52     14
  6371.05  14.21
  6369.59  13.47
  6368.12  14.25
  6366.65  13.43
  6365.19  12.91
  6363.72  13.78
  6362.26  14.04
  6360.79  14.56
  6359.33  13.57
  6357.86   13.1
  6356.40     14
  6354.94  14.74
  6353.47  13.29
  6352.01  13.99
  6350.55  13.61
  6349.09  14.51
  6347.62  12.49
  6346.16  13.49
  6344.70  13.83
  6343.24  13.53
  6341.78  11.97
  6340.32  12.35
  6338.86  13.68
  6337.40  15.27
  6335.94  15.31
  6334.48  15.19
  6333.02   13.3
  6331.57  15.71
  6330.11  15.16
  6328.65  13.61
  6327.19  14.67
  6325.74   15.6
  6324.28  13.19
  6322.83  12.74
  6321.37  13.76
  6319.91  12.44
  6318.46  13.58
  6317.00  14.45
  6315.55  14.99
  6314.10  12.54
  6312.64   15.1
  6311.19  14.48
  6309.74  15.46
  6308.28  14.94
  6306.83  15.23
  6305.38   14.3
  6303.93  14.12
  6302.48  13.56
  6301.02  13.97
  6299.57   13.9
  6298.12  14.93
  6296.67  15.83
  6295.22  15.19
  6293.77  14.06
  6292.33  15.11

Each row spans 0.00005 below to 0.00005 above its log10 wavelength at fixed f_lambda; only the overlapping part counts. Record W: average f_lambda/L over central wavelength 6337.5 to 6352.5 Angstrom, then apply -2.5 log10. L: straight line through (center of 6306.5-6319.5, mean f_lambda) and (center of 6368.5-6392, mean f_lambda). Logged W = 0.100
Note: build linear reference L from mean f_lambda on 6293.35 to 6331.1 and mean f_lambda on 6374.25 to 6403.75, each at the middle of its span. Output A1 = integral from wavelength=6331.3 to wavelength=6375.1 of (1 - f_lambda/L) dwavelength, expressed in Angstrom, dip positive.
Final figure 2.2 Angstrom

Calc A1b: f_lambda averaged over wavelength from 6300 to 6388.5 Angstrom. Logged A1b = 14.2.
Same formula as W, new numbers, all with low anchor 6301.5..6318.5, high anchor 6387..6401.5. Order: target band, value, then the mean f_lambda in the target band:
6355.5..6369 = 0.045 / 13.7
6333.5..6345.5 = 0.038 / 13.9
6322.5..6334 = 0.004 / 14.3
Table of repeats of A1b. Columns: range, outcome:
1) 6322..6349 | 14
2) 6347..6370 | 13.7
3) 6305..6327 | 14.2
